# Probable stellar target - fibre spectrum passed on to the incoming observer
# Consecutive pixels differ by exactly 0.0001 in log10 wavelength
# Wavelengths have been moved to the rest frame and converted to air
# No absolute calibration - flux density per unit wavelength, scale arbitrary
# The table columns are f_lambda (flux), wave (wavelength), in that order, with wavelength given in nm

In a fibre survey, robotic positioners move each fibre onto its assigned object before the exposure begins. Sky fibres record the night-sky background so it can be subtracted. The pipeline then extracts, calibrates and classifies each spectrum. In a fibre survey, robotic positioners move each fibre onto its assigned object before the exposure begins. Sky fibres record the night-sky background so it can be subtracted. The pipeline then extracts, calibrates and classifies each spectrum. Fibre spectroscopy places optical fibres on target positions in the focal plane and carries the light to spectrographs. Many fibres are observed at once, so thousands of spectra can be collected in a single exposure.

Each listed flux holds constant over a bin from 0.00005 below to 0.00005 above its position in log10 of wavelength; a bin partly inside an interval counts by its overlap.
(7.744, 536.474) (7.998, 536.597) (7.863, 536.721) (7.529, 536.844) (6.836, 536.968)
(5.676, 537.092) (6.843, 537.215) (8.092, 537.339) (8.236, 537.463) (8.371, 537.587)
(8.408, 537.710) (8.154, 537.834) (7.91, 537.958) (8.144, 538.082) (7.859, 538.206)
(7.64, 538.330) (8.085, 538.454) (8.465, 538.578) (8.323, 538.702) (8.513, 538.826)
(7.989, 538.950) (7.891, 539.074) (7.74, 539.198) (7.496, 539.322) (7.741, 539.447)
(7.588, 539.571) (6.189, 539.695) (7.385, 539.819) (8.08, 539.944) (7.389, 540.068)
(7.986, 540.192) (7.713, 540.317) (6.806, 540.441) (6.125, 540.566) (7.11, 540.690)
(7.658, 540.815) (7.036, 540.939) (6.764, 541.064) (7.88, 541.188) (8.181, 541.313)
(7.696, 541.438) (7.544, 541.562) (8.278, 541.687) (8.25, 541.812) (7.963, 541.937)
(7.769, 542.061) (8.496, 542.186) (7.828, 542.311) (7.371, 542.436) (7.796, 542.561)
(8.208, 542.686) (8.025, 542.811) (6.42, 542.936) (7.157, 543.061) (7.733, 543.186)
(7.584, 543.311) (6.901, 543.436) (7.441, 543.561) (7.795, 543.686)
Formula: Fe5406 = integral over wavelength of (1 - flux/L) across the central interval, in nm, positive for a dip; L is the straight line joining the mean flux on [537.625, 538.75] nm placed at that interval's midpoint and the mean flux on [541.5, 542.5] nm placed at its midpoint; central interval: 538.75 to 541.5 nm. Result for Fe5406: 0.18 nm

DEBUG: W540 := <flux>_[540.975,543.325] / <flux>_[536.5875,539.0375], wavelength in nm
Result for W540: 1.0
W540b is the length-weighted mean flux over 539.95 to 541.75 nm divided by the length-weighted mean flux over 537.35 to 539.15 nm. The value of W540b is 0.9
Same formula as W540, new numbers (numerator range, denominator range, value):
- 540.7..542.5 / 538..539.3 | 0.96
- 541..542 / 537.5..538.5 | 0.97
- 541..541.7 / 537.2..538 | 0.95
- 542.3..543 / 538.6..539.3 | 0.94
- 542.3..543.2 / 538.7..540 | 0.98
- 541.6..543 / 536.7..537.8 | 1.04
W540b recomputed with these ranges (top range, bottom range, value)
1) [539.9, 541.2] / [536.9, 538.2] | 0.95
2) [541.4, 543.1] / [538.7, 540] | 1.01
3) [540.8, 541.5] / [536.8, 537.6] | 1.03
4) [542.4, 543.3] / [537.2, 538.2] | 0.93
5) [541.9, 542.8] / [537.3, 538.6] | 0.98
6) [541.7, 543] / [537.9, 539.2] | 0.97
